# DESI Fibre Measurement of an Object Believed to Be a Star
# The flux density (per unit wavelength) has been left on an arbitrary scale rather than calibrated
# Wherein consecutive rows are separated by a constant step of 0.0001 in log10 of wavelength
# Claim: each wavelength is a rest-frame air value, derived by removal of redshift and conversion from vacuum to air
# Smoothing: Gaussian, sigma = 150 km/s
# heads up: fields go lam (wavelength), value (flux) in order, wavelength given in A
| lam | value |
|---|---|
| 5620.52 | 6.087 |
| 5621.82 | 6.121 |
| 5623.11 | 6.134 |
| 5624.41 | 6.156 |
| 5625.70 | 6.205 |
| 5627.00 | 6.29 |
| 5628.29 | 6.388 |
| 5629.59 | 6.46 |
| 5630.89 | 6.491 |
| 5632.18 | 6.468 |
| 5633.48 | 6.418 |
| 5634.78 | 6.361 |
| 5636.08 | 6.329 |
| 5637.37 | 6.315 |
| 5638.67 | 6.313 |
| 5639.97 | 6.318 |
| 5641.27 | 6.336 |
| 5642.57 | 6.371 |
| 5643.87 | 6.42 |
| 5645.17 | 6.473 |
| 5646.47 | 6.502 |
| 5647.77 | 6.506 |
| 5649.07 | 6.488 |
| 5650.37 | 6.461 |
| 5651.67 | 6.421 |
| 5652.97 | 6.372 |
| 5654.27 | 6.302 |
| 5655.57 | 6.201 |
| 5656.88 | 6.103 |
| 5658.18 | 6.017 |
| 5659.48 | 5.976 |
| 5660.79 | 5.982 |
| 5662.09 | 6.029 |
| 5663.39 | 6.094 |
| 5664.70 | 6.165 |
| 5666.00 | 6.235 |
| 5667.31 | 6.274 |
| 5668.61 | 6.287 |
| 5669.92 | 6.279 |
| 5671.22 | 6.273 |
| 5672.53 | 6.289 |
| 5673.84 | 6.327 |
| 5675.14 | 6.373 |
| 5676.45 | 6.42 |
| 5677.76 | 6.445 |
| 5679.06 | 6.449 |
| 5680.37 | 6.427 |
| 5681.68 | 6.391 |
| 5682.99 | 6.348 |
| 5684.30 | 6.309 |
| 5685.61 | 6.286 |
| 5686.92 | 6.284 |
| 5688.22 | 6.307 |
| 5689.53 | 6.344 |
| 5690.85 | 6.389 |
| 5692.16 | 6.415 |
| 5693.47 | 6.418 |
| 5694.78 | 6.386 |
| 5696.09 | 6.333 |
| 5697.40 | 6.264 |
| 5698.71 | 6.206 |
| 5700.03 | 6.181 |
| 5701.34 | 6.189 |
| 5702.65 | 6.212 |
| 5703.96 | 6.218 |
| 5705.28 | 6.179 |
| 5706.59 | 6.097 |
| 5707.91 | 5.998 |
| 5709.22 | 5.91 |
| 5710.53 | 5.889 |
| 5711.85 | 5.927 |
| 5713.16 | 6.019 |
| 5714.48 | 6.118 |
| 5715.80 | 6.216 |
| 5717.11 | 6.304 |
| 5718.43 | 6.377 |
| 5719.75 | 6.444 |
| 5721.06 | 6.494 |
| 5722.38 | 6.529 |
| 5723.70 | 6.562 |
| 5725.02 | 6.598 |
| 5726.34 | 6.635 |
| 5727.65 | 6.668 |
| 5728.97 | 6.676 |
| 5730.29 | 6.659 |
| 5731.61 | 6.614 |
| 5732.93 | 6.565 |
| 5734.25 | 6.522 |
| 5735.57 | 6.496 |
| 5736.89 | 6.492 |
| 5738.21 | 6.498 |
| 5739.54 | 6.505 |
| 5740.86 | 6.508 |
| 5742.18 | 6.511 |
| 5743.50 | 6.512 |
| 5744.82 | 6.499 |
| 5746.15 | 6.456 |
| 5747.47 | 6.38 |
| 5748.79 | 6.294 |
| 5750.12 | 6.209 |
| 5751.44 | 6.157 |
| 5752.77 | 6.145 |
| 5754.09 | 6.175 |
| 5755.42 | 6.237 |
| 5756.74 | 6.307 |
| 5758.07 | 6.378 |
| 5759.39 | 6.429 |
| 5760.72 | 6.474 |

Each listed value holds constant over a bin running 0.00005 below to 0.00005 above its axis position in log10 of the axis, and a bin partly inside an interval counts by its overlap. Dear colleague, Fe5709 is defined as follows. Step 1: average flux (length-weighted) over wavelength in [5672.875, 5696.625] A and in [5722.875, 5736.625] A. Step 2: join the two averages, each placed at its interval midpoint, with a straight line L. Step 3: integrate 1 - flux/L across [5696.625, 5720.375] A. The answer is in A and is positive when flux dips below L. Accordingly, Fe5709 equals 1.2 A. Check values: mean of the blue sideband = 6.37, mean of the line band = 6.15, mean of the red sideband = 6.6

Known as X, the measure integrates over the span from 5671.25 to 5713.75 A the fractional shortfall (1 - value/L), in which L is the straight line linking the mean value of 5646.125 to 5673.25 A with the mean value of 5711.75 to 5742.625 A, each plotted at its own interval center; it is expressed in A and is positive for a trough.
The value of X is 0.6 A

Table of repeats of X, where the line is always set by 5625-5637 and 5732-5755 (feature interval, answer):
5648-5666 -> 0.5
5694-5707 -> 0.3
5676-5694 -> 0.1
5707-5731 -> 0.3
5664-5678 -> 0.2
